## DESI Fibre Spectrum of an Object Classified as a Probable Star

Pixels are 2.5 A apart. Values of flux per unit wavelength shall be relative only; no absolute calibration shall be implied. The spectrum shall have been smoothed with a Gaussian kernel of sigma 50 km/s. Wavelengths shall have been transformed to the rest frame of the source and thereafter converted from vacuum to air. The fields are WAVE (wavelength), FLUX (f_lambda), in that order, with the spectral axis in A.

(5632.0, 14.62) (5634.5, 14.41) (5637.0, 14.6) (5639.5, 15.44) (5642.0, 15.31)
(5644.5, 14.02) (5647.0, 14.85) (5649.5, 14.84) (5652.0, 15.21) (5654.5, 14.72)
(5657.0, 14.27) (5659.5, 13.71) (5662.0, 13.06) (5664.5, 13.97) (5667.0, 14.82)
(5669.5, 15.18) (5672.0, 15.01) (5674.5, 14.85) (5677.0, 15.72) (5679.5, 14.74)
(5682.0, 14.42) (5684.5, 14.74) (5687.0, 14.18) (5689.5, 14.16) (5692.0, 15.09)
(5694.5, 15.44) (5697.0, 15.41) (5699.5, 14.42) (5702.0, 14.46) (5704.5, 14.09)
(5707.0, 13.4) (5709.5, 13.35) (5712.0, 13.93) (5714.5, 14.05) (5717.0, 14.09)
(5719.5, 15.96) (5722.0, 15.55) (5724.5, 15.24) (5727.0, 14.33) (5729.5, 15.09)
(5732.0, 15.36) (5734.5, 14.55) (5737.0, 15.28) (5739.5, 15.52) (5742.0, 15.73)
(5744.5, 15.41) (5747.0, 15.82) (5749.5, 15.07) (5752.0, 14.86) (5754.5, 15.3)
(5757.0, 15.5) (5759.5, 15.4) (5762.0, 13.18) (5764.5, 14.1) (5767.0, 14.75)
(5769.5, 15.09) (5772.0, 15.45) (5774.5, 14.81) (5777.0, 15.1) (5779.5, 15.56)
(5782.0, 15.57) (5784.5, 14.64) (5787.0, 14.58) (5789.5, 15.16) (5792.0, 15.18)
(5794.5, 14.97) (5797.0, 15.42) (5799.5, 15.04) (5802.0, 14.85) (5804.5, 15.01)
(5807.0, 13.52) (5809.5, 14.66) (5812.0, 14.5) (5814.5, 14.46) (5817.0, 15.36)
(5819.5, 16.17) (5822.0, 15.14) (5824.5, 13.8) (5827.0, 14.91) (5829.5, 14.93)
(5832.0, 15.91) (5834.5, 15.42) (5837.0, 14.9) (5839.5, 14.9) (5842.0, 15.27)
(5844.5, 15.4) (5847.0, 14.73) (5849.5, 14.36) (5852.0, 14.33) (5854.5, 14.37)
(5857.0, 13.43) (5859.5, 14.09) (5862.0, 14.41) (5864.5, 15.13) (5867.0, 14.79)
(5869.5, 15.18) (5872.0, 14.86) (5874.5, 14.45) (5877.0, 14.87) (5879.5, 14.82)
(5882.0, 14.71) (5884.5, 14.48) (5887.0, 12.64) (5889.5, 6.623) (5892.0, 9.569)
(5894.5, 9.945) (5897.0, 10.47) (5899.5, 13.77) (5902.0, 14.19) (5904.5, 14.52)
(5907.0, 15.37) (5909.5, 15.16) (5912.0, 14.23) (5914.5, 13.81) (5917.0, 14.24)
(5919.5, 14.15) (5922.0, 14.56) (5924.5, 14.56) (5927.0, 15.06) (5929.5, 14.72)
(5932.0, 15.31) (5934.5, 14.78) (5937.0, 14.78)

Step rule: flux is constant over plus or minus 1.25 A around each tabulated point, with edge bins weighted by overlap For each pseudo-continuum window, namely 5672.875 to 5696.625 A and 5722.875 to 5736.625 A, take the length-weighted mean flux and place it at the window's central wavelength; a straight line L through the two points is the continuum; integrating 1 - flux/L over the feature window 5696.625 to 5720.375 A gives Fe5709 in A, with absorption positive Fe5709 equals 1.0 A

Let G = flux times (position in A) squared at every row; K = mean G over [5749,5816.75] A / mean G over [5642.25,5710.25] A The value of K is 1.06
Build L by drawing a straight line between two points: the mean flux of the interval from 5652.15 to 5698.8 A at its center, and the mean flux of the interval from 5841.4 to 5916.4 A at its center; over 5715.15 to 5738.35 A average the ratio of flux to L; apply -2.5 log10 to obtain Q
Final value -0.044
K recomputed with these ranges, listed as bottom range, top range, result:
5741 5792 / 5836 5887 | 1.00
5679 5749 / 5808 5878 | 1.05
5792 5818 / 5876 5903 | 0.86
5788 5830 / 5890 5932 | 0.94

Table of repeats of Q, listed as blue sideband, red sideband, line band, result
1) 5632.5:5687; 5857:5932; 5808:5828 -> -0.06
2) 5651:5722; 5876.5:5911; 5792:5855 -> -0.11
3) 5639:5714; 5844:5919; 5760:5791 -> -0.05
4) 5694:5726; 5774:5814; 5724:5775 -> -0.02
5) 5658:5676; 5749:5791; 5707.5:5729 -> 0.01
